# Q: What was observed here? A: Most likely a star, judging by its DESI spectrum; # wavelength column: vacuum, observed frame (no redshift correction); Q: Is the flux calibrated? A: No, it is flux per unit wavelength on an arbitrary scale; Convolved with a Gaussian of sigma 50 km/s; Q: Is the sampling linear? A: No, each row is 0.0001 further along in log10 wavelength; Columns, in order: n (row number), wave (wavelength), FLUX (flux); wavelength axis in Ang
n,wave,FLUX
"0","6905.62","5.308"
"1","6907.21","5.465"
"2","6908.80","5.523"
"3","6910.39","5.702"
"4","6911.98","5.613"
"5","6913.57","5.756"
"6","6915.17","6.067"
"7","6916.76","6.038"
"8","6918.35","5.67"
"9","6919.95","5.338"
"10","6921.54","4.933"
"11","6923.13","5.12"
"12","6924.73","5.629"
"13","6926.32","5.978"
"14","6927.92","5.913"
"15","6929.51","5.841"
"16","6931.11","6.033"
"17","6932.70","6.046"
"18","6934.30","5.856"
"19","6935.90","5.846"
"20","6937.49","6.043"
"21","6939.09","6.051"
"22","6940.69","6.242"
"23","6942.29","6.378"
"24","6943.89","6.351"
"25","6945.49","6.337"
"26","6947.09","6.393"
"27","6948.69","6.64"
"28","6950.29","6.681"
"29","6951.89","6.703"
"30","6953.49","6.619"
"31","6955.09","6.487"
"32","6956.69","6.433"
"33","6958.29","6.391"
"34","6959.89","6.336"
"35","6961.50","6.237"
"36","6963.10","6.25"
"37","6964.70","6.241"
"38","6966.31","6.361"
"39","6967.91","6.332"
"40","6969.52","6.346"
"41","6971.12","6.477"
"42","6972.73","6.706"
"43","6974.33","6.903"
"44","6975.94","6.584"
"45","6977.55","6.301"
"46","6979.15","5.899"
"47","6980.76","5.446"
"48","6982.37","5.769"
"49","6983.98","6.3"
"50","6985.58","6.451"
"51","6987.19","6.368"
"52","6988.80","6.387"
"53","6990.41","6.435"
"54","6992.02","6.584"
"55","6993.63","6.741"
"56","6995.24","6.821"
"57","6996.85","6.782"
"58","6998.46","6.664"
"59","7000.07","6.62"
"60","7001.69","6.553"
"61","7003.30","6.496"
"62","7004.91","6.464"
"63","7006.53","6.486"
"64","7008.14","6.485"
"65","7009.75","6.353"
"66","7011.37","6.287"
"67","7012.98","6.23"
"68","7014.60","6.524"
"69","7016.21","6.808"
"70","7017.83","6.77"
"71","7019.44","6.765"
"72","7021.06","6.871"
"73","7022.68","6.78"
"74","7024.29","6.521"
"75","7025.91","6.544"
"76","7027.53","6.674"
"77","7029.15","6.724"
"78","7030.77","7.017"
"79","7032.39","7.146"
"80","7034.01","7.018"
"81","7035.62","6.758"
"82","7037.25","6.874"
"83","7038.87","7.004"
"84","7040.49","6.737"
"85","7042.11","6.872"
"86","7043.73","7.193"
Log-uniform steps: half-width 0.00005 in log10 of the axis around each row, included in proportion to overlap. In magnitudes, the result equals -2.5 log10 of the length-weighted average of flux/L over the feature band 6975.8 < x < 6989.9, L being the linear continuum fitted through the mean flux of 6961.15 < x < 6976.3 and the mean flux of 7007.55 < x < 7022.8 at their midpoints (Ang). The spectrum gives 0.06 mag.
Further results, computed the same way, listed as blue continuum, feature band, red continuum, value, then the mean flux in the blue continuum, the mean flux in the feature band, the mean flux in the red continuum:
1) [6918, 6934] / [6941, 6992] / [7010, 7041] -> -0.050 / 5.66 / 6.37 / 6.73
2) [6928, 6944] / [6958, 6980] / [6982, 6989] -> -0.031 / 6.05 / 6.38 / 6.28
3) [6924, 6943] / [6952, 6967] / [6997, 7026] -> -0.036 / 5.99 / 6.39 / 6.57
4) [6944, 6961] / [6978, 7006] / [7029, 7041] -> 0.050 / 6.49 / 6.4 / 6.92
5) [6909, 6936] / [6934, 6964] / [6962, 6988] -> -0.058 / 5.72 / 6.34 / 6.3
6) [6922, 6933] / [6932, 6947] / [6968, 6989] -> -0.045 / 5.76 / 6.14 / 6.3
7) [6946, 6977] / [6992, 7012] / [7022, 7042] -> 0.018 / 6.48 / 6.56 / 6.82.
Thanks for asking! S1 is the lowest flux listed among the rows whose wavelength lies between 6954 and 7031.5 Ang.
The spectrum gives 5.446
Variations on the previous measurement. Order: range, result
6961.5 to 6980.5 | 5.899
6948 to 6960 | 6.336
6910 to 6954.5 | 4.933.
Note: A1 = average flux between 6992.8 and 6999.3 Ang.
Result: 6.76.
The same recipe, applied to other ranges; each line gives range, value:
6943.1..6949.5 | 6.43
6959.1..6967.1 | 6.28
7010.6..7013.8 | 6.26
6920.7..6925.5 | 5.23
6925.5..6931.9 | 5.94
